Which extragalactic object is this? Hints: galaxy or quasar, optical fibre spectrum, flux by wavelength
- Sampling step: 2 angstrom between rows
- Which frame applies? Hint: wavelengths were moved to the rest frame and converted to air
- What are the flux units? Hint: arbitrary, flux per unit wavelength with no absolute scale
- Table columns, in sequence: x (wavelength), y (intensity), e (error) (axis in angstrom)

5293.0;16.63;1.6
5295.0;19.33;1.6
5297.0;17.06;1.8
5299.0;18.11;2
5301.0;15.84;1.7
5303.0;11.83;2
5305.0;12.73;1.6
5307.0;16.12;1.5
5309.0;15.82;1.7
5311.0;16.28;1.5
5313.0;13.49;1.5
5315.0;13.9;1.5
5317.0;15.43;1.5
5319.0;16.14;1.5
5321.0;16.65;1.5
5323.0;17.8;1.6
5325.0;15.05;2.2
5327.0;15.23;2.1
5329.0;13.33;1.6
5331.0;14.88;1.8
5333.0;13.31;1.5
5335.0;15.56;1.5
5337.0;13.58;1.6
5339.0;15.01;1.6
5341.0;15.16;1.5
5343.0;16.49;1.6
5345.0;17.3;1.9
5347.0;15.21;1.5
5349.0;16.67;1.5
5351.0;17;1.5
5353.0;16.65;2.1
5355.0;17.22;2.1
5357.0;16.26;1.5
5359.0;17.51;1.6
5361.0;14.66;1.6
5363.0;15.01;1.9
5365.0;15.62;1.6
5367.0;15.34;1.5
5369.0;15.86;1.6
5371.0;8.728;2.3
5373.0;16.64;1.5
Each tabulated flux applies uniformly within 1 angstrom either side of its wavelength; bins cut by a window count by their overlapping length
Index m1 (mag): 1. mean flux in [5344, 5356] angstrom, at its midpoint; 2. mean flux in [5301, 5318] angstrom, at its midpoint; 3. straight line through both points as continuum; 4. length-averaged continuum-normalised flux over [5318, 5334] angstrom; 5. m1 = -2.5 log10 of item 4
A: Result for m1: 0.01 mag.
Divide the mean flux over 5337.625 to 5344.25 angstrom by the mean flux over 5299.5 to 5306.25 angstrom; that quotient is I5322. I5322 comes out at 1.11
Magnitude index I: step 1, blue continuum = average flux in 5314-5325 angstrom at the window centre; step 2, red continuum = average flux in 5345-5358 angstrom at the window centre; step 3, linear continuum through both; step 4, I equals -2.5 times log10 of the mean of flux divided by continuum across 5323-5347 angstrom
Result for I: 0.077 mag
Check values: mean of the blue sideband 15.9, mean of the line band 15.1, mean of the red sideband 16.6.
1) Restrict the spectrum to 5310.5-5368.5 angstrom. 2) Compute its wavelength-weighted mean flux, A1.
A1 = 15.6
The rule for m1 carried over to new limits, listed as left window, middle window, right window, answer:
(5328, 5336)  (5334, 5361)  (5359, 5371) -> -0.105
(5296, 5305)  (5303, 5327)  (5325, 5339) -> -0.023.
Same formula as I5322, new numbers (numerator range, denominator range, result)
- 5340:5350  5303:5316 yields 1.11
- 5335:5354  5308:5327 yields 1.02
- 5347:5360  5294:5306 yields 1.06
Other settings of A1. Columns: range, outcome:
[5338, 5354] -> 16.2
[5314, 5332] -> 15.4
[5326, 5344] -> 14.7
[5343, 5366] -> 16.3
